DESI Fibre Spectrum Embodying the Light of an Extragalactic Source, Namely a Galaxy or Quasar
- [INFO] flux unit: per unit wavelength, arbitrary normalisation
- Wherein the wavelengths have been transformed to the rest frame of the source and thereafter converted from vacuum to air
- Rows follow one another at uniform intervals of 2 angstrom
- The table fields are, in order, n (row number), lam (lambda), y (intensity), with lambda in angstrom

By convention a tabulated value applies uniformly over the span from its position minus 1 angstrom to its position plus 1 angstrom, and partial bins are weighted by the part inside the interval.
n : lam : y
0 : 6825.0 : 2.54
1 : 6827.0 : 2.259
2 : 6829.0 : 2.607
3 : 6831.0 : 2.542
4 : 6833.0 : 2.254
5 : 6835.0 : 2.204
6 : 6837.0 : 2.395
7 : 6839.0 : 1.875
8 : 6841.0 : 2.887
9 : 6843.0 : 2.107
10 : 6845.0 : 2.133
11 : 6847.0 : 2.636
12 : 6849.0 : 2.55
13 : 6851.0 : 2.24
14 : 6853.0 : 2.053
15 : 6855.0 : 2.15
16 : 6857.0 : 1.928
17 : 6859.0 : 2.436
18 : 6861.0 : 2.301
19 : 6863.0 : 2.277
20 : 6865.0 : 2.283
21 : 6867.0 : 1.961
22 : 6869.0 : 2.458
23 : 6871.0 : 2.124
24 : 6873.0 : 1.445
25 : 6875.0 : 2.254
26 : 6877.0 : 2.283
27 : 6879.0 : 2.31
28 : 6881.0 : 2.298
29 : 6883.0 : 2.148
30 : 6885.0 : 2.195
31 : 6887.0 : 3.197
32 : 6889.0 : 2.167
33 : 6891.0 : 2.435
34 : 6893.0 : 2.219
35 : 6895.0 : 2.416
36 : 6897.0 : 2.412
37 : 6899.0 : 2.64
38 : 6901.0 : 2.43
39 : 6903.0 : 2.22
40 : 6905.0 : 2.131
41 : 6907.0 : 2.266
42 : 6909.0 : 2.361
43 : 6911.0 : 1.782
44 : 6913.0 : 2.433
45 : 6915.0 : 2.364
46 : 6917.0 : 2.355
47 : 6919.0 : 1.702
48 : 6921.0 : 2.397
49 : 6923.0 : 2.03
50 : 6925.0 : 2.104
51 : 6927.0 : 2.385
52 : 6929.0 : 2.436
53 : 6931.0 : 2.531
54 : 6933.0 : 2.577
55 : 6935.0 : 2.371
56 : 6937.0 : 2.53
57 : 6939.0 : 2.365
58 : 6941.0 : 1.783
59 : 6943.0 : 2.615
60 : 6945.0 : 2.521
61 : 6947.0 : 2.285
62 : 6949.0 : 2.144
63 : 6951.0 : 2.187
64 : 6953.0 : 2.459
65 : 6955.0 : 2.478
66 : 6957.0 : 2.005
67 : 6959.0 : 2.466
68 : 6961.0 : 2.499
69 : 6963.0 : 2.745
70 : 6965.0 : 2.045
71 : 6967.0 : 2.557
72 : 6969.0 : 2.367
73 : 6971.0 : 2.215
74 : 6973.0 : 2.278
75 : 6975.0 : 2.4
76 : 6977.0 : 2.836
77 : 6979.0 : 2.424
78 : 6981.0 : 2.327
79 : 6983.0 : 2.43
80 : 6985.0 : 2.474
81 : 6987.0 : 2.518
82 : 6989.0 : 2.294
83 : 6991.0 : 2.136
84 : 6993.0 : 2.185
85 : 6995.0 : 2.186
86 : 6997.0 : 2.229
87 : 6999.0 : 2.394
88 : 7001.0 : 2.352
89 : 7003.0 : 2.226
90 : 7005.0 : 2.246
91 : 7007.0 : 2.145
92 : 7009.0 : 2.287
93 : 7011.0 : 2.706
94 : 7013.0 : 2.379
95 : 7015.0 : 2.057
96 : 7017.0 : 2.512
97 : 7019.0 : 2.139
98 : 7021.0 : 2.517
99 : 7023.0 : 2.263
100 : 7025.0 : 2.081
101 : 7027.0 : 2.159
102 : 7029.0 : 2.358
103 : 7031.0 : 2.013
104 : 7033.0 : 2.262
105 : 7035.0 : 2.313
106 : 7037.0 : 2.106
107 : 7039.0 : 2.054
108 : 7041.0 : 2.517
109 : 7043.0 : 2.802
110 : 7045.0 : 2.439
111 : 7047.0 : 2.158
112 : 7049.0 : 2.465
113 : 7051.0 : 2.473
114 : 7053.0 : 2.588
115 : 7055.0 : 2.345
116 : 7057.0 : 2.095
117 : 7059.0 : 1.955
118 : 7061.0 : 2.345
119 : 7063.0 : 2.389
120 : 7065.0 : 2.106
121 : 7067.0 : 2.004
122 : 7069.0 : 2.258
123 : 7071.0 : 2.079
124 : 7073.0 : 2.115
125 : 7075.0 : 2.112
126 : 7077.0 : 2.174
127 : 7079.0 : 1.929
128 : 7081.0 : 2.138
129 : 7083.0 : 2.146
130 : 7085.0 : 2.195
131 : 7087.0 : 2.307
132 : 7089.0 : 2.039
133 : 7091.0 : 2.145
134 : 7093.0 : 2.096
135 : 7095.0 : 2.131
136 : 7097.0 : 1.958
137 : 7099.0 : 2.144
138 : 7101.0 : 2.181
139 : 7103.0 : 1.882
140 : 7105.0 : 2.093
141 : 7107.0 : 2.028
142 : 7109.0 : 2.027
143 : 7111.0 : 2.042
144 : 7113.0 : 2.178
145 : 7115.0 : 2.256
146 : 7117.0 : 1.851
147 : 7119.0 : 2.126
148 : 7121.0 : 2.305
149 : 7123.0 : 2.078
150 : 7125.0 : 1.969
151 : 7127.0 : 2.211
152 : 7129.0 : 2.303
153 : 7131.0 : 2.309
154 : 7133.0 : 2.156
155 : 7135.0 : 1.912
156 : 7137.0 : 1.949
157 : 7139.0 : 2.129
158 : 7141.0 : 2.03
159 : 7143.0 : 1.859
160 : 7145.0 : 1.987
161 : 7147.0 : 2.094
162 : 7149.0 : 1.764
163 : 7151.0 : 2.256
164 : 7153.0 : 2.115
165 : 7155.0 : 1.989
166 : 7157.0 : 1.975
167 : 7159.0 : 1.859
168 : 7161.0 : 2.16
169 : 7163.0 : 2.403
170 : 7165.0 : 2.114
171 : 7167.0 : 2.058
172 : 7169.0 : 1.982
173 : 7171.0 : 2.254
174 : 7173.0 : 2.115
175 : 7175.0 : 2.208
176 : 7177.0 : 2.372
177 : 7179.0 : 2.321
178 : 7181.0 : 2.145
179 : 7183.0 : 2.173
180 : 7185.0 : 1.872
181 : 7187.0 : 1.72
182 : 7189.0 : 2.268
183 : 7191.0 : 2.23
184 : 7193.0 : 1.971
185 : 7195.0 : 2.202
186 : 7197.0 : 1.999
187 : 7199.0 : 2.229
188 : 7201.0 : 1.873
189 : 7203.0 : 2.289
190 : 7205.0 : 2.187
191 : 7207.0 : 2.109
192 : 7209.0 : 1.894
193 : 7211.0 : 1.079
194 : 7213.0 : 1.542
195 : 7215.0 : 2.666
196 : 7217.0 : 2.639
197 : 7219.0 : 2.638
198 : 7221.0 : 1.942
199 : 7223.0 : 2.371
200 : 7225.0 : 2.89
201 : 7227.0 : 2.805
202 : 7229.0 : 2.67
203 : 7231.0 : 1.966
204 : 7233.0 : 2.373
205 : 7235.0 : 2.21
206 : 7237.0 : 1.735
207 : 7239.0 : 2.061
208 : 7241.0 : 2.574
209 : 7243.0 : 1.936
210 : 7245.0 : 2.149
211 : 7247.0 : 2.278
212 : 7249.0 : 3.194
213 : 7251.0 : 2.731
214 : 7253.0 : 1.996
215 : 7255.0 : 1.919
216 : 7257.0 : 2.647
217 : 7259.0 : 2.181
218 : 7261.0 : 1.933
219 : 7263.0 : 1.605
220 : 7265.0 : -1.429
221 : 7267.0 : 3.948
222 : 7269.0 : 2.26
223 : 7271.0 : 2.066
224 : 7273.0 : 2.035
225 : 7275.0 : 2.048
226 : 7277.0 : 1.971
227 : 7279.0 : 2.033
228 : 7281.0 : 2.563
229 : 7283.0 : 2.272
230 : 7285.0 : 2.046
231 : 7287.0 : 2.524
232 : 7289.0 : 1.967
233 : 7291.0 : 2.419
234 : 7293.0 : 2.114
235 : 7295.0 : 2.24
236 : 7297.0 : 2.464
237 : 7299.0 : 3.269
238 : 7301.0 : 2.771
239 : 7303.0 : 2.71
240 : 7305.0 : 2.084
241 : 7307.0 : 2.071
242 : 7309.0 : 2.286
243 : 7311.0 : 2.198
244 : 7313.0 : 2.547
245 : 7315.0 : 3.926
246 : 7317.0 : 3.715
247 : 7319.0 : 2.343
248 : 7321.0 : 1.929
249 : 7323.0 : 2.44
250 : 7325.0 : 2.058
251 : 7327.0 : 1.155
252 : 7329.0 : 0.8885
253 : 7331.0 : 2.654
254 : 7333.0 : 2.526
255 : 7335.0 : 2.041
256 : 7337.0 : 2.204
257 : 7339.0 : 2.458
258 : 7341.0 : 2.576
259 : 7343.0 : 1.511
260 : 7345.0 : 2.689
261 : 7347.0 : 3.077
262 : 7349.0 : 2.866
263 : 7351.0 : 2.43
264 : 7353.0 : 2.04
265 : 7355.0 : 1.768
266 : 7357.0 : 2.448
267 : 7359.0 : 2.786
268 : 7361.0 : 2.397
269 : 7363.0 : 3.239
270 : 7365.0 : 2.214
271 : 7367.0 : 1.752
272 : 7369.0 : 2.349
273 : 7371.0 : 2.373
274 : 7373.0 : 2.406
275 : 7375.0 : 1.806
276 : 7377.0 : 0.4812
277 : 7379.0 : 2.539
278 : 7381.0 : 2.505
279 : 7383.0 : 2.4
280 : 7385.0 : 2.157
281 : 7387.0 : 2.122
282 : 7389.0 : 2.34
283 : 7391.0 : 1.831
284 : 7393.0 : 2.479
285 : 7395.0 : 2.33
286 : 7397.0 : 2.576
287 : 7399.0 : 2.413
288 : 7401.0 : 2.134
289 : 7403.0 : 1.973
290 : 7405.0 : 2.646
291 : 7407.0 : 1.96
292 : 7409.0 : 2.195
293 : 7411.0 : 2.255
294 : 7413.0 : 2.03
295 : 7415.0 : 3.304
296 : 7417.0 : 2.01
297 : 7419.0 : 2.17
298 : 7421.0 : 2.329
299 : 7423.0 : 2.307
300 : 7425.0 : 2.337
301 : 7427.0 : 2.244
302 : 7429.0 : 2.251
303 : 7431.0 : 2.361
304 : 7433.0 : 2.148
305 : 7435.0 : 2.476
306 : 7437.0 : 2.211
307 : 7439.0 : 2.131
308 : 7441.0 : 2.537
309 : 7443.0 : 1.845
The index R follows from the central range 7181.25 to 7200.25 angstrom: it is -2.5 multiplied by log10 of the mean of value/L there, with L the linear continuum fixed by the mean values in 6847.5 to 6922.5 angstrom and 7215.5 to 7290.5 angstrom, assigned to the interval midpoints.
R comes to 0.07 mag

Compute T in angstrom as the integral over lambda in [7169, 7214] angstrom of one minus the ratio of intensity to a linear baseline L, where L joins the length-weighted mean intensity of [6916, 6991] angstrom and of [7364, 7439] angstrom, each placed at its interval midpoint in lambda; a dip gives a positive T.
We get 4.71 angstrom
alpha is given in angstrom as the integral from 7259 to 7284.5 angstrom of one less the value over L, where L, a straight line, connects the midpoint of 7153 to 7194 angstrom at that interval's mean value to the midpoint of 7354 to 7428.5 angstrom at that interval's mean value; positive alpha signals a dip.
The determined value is 2.6 angstrom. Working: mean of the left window 2.11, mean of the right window 2.26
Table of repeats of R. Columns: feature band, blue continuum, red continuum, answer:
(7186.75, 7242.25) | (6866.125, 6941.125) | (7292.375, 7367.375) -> 0.085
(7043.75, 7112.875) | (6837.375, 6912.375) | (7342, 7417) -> 0.055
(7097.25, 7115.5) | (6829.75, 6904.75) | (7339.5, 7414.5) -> 0.102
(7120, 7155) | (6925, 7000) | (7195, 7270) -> 0.078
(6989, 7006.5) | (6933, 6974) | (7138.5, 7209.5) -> 0.026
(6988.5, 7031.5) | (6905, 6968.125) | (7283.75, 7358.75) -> 0.025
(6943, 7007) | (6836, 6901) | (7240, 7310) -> -0.037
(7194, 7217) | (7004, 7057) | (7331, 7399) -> 0.138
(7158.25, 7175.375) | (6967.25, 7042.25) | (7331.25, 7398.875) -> 0.087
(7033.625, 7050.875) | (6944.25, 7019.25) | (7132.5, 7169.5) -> -0.058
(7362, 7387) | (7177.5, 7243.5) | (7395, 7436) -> 0.047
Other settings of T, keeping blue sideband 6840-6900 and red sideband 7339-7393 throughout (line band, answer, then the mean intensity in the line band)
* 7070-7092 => 1.59 angstrom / 2.13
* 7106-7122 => 1.31 angstrom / 2.1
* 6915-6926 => 0.75 angstrom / 2.14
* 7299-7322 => -3.48 angstrom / 2.63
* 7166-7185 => 1.02 angstrom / 2.16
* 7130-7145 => 1.60 angstrom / 2.04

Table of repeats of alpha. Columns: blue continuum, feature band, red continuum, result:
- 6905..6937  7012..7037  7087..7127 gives -0.9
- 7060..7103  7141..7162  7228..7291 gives 1.3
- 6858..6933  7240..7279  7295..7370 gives 4.5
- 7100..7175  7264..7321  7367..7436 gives -4.1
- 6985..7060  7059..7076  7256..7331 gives 0.9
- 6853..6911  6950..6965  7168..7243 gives -0.9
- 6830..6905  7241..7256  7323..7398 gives -0.6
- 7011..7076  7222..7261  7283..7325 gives 1.5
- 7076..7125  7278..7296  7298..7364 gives 0.9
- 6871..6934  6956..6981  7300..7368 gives -1.1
